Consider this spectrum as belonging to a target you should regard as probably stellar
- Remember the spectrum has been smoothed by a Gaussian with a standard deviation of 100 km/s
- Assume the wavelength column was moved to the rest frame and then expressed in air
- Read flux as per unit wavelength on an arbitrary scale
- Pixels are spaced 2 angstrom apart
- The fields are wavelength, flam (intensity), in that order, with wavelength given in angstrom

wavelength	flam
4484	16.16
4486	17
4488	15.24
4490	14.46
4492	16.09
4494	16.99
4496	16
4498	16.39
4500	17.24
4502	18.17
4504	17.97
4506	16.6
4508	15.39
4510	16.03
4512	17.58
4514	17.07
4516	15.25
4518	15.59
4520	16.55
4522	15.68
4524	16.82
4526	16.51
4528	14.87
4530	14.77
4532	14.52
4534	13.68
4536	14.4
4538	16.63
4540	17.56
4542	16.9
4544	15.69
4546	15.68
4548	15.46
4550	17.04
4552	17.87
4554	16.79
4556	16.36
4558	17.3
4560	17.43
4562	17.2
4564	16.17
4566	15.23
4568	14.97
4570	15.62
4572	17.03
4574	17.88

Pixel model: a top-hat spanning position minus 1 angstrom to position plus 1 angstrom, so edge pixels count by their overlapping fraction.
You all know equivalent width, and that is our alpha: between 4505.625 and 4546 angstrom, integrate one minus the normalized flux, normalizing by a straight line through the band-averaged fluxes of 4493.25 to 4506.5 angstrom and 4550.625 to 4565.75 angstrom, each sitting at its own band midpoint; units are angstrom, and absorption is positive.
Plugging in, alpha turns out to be 2.7 angstrom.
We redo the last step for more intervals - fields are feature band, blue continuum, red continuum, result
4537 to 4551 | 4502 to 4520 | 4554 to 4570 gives 0.00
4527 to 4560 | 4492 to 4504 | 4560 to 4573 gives 0.80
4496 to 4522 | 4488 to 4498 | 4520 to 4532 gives -1.32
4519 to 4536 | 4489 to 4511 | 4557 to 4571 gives 1.07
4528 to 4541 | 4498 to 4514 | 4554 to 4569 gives 1.13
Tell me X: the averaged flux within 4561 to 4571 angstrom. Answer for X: 15.8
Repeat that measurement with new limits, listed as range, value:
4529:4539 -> 14.8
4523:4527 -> 16.7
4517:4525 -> 16.2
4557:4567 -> 16.7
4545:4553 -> 16.5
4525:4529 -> 15.7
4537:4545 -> 16.7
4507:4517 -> 16.3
